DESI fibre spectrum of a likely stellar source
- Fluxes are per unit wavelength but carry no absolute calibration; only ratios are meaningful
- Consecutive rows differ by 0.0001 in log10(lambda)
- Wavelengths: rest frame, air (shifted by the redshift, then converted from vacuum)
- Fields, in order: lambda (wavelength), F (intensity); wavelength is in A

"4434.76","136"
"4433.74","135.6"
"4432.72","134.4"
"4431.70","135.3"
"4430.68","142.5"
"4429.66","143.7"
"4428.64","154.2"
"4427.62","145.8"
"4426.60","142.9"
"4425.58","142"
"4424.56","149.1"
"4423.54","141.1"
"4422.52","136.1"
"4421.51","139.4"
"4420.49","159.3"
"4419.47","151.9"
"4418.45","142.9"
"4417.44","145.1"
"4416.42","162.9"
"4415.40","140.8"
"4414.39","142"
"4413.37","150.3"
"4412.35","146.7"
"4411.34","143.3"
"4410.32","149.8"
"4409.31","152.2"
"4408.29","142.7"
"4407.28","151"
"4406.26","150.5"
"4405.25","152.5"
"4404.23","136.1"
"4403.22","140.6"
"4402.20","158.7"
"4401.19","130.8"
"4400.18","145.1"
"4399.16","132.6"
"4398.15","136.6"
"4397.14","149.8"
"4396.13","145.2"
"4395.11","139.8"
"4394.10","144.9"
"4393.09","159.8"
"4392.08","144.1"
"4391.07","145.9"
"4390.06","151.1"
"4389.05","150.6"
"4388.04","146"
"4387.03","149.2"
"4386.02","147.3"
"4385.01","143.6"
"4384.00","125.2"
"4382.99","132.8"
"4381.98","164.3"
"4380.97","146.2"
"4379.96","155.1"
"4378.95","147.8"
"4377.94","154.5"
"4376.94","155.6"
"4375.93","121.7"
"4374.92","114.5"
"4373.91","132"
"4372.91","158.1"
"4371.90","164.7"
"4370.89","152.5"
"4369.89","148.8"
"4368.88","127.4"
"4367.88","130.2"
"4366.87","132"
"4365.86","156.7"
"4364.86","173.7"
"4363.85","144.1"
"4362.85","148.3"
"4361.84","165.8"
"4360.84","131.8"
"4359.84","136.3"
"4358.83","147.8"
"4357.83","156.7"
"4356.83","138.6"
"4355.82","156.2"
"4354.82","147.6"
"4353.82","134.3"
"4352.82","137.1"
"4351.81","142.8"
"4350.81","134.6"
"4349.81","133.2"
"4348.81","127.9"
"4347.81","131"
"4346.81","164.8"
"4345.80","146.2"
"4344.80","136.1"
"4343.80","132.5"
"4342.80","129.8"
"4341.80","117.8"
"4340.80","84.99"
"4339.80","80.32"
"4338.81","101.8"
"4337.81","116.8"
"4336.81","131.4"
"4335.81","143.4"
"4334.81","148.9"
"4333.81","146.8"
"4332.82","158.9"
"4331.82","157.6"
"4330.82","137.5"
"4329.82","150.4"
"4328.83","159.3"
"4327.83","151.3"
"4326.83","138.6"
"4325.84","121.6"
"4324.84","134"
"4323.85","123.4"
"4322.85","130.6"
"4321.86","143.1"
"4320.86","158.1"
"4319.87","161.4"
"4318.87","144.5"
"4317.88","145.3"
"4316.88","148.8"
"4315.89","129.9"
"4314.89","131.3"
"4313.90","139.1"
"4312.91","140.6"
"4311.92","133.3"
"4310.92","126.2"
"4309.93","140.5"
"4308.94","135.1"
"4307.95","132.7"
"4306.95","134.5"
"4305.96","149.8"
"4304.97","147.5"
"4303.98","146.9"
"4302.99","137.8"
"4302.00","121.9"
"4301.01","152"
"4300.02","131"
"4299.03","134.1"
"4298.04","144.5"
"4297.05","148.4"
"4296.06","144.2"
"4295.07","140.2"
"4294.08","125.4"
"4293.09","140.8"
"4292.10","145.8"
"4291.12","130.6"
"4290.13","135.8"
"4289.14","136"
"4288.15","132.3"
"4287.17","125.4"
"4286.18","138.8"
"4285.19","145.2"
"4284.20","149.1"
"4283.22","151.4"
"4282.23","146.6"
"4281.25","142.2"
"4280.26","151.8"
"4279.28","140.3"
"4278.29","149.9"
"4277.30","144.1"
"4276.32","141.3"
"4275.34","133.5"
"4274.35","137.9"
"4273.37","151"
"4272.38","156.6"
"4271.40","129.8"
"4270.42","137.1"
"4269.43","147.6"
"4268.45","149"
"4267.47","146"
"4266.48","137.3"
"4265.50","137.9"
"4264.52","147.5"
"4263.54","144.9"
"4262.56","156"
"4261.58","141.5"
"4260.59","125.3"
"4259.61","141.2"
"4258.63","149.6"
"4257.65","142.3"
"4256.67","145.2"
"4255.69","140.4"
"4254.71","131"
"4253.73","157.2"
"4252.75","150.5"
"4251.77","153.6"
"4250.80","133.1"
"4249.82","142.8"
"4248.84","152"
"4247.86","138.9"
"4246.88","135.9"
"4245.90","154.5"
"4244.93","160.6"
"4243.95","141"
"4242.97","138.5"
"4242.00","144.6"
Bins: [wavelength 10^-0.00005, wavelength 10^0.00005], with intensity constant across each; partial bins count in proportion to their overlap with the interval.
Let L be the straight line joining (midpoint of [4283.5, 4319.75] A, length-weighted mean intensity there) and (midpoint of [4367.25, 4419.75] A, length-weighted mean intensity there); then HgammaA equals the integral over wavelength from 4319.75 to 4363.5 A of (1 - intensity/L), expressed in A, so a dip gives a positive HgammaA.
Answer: 1.12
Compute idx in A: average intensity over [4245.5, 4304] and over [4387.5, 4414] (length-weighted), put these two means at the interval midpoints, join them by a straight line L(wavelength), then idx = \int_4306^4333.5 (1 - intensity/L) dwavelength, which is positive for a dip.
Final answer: 0.4 A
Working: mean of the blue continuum 142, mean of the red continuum 146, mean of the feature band 141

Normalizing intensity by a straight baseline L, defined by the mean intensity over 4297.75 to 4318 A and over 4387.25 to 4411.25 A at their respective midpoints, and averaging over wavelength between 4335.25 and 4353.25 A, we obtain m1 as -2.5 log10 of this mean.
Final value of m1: 0.11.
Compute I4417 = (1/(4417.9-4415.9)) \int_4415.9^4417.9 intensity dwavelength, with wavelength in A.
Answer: 154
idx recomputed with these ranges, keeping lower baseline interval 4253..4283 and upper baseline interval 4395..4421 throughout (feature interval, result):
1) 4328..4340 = 0.6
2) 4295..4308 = 0.3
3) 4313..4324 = 0.2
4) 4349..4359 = 0.2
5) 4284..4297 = 0.6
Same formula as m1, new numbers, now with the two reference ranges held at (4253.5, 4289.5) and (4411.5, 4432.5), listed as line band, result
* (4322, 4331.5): 0.04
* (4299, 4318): 0.04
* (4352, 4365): -0.02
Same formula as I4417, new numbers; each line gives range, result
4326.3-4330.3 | 150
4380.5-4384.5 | 142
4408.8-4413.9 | 148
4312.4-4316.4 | 136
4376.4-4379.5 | 152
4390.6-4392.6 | 145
